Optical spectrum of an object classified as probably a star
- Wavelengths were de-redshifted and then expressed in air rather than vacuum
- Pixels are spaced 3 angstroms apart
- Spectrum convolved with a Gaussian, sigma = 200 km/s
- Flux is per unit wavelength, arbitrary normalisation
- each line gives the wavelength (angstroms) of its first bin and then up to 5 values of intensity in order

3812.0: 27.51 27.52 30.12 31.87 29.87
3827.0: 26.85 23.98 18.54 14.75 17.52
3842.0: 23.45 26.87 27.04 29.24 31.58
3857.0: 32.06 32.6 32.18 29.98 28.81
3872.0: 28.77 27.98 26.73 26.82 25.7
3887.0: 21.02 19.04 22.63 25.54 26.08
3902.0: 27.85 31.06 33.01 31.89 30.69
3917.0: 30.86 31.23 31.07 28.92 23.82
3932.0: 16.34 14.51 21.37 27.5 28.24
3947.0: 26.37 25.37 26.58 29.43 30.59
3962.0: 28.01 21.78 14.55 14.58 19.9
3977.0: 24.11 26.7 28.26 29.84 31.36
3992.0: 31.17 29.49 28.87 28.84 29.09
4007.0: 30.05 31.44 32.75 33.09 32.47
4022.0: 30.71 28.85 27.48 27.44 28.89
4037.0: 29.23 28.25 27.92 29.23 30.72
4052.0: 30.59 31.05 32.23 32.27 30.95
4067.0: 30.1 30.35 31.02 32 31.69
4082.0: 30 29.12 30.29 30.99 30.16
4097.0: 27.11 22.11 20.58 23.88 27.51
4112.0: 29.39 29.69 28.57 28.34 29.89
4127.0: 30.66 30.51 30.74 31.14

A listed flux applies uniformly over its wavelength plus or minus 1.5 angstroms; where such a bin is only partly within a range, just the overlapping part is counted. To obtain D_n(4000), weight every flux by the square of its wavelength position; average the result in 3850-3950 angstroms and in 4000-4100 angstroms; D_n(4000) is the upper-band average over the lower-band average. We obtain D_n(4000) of 1.19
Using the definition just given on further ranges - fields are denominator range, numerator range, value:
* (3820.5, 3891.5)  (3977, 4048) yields 1.21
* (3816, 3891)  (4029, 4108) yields 1.22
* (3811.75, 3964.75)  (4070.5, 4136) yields 1.20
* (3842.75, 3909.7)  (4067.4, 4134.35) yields 1.16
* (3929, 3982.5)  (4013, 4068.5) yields 1.34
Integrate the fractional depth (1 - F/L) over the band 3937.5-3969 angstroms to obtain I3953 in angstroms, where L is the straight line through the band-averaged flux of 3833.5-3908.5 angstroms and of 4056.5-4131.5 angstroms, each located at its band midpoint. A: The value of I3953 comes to 2.0 angstroms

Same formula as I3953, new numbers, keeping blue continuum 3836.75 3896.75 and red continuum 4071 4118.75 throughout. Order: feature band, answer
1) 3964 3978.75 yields 4.53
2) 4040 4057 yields -1.08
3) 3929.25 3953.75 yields 3.61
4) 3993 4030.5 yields -3.29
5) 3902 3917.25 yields -2.39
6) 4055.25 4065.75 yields -1.33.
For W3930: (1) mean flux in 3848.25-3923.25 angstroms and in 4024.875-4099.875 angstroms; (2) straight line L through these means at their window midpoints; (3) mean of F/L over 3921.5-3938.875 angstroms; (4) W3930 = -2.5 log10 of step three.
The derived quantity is 0.26 mag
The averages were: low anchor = 28.5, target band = 22.7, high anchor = 29.8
